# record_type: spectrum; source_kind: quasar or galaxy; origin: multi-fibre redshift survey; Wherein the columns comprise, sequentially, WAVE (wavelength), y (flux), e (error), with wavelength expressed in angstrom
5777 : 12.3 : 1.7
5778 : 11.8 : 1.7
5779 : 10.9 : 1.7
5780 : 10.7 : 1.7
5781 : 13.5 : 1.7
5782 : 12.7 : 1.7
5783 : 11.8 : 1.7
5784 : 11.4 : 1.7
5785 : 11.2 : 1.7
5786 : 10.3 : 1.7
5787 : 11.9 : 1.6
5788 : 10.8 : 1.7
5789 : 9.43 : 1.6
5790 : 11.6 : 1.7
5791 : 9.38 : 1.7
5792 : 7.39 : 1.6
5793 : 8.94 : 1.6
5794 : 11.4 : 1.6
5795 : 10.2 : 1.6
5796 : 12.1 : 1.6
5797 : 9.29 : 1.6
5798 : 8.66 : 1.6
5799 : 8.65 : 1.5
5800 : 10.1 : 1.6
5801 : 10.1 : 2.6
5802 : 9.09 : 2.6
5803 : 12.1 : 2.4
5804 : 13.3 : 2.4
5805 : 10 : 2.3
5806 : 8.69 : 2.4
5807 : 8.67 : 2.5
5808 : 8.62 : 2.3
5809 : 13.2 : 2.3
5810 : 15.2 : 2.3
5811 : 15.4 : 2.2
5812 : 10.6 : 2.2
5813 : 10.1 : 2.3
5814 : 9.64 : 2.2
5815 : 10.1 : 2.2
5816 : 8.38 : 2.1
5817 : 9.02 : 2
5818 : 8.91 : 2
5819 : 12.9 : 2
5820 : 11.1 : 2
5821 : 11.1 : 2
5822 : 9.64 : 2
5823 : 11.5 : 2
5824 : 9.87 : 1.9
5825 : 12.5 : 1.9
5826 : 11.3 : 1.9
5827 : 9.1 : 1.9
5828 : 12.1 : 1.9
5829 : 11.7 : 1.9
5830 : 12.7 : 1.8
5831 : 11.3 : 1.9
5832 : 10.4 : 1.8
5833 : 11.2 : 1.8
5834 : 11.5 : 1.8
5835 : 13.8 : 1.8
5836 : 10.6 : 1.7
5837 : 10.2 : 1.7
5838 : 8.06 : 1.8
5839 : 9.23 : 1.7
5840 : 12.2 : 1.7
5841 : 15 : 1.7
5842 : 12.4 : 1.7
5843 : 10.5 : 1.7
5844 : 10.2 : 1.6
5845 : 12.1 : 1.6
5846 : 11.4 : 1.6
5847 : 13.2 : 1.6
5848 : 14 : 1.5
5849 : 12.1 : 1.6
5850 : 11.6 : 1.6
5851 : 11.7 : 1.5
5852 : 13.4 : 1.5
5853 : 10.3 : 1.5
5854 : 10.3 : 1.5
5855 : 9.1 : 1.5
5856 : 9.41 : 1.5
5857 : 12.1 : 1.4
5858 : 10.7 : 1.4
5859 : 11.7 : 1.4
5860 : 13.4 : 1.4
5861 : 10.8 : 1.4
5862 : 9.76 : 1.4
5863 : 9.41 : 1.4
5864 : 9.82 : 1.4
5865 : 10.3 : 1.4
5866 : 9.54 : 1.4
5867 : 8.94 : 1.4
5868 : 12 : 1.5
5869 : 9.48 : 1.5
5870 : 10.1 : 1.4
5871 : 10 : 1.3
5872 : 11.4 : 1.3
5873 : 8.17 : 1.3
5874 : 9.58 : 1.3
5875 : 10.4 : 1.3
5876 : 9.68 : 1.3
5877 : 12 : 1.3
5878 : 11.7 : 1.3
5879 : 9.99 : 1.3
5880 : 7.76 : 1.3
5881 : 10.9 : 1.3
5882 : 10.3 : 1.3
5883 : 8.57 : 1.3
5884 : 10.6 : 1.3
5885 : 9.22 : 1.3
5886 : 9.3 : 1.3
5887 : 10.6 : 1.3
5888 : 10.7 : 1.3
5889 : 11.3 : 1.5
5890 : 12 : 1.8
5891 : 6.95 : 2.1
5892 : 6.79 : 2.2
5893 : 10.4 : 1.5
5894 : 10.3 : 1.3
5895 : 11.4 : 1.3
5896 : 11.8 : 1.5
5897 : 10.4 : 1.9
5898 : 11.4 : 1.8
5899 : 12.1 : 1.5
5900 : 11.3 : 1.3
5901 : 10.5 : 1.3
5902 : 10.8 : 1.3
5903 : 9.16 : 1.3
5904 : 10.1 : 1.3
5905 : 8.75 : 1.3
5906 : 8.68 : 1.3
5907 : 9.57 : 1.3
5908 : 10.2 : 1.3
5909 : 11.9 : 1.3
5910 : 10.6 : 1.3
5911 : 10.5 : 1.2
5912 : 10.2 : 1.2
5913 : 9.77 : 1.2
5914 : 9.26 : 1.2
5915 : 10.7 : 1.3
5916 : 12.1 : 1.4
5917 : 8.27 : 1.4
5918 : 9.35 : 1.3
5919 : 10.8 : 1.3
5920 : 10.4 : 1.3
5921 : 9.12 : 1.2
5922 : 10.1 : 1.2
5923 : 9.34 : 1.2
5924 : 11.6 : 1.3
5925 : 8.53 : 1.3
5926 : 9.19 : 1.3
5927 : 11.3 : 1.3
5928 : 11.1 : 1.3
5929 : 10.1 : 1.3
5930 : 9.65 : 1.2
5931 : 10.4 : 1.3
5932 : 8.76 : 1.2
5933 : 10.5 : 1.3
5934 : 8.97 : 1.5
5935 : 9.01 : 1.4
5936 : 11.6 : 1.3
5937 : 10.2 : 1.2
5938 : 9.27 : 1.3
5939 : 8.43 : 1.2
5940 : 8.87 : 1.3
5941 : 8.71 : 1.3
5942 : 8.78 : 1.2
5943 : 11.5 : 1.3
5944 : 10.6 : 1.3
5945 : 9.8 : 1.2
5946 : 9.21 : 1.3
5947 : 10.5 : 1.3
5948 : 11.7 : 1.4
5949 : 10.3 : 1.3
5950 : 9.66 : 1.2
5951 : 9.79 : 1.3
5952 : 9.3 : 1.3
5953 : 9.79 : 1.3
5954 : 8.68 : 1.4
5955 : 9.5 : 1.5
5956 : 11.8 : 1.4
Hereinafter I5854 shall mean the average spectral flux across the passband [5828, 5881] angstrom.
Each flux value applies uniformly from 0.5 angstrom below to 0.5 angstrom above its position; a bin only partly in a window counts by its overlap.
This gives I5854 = 10.9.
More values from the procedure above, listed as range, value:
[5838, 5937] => 10.4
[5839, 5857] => 11.6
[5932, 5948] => 9.76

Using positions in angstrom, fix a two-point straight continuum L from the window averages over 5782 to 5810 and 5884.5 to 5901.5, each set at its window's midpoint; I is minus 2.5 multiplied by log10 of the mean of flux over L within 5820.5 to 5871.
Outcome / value -0.07 mag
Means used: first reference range 10.4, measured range 11.1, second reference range 10.4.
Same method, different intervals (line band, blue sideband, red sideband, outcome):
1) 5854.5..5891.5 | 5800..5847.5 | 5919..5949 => 0.036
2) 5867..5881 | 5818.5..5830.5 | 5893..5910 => 0.066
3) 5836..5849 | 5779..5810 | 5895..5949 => -0.111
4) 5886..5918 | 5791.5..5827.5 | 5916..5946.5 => -0.029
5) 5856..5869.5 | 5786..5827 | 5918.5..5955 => -0.035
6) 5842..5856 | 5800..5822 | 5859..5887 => -0.110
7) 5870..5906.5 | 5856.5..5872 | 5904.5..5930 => 0.020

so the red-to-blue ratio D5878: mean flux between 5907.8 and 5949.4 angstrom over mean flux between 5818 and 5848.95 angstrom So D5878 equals 0.9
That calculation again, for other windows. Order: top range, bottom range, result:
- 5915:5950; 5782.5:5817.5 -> 0.95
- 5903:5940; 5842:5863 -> 0.87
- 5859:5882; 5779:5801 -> 0.97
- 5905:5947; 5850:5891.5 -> 0.96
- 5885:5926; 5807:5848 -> 0.91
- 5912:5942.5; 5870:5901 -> 0.96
